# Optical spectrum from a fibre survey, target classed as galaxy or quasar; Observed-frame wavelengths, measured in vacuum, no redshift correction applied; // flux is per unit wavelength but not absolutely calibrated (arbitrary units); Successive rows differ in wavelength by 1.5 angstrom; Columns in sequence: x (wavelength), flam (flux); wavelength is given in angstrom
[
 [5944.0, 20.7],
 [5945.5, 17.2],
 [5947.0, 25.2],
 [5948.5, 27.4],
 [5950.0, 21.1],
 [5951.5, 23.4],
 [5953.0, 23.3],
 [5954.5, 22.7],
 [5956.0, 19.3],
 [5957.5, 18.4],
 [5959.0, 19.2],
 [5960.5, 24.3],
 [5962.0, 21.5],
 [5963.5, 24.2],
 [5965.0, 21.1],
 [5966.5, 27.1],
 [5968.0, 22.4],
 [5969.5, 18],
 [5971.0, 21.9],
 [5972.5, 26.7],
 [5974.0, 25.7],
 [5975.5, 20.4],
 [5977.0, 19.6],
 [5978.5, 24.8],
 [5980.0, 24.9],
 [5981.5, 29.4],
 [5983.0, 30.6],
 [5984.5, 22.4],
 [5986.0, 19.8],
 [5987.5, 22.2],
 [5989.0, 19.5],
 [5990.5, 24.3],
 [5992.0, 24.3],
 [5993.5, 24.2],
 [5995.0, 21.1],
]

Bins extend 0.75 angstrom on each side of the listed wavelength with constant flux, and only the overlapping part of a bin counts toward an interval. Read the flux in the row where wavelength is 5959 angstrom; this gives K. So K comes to 19.2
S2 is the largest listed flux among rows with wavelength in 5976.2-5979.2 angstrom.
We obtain 24.8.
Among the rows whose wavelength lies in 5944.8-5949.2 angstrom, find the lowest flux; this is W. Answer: 17.2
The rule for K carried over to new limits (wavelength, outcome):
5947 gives 25.2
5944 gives 20.7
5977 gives 19.6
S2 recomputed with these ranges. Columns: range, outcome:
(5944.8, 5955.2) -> 27.4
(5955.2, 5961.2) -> 24.3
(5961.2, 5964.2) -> 24.2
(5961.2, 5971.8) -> 27.1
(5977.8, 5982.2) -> 29.4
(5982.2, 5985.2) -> 30.6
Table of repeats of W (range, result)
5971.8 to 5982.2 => 19.6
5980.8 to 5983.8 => 29.4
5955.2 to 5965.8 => 18.4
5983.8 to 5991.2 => 19.5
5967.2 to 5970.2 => 18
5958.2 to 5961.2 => 19.2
